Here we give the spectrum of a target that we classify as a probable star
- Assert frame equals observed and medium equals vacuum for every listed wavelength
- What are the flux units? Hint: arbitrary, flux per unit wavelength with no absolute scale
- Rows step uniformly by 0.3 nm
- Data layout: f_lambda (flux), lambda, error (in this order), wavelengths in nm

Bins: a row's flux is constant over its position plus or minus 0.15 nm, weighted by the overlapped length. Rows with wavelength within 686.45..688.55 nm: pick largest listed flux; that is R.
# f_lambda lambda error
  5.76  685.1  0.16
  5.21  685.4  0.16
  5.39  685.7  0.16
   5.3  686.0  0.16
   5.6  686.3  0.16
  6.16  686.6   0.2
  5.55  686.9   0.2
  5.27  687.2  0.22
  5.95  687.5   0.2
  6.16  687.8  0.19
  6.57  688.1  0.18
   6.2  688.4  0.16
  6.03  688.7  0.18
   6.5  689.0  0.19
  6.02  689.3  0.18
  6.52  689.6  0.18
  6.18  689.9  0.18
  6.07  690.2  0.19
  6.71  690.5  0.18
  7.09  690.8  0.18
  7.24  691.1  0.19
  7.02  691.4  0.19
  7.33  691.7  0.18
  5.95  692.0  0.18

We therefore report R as 6.57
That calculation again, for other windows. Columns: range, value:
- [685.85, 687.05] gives 6.16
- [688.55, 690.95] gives 7.09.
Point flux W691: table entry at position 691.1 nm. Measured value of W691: 7.24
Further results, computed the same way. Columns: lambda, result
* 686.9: 5.55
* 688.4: 6.2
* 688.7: 6.03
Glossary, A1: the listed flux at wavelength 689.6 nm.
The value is 6.52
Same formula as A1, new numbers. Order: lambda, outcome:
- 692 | 5.95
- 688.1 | 6.57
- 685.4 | 5.21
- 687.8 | 6.16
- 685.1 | 5.76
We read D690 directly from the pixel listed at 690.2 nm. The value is 6.07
